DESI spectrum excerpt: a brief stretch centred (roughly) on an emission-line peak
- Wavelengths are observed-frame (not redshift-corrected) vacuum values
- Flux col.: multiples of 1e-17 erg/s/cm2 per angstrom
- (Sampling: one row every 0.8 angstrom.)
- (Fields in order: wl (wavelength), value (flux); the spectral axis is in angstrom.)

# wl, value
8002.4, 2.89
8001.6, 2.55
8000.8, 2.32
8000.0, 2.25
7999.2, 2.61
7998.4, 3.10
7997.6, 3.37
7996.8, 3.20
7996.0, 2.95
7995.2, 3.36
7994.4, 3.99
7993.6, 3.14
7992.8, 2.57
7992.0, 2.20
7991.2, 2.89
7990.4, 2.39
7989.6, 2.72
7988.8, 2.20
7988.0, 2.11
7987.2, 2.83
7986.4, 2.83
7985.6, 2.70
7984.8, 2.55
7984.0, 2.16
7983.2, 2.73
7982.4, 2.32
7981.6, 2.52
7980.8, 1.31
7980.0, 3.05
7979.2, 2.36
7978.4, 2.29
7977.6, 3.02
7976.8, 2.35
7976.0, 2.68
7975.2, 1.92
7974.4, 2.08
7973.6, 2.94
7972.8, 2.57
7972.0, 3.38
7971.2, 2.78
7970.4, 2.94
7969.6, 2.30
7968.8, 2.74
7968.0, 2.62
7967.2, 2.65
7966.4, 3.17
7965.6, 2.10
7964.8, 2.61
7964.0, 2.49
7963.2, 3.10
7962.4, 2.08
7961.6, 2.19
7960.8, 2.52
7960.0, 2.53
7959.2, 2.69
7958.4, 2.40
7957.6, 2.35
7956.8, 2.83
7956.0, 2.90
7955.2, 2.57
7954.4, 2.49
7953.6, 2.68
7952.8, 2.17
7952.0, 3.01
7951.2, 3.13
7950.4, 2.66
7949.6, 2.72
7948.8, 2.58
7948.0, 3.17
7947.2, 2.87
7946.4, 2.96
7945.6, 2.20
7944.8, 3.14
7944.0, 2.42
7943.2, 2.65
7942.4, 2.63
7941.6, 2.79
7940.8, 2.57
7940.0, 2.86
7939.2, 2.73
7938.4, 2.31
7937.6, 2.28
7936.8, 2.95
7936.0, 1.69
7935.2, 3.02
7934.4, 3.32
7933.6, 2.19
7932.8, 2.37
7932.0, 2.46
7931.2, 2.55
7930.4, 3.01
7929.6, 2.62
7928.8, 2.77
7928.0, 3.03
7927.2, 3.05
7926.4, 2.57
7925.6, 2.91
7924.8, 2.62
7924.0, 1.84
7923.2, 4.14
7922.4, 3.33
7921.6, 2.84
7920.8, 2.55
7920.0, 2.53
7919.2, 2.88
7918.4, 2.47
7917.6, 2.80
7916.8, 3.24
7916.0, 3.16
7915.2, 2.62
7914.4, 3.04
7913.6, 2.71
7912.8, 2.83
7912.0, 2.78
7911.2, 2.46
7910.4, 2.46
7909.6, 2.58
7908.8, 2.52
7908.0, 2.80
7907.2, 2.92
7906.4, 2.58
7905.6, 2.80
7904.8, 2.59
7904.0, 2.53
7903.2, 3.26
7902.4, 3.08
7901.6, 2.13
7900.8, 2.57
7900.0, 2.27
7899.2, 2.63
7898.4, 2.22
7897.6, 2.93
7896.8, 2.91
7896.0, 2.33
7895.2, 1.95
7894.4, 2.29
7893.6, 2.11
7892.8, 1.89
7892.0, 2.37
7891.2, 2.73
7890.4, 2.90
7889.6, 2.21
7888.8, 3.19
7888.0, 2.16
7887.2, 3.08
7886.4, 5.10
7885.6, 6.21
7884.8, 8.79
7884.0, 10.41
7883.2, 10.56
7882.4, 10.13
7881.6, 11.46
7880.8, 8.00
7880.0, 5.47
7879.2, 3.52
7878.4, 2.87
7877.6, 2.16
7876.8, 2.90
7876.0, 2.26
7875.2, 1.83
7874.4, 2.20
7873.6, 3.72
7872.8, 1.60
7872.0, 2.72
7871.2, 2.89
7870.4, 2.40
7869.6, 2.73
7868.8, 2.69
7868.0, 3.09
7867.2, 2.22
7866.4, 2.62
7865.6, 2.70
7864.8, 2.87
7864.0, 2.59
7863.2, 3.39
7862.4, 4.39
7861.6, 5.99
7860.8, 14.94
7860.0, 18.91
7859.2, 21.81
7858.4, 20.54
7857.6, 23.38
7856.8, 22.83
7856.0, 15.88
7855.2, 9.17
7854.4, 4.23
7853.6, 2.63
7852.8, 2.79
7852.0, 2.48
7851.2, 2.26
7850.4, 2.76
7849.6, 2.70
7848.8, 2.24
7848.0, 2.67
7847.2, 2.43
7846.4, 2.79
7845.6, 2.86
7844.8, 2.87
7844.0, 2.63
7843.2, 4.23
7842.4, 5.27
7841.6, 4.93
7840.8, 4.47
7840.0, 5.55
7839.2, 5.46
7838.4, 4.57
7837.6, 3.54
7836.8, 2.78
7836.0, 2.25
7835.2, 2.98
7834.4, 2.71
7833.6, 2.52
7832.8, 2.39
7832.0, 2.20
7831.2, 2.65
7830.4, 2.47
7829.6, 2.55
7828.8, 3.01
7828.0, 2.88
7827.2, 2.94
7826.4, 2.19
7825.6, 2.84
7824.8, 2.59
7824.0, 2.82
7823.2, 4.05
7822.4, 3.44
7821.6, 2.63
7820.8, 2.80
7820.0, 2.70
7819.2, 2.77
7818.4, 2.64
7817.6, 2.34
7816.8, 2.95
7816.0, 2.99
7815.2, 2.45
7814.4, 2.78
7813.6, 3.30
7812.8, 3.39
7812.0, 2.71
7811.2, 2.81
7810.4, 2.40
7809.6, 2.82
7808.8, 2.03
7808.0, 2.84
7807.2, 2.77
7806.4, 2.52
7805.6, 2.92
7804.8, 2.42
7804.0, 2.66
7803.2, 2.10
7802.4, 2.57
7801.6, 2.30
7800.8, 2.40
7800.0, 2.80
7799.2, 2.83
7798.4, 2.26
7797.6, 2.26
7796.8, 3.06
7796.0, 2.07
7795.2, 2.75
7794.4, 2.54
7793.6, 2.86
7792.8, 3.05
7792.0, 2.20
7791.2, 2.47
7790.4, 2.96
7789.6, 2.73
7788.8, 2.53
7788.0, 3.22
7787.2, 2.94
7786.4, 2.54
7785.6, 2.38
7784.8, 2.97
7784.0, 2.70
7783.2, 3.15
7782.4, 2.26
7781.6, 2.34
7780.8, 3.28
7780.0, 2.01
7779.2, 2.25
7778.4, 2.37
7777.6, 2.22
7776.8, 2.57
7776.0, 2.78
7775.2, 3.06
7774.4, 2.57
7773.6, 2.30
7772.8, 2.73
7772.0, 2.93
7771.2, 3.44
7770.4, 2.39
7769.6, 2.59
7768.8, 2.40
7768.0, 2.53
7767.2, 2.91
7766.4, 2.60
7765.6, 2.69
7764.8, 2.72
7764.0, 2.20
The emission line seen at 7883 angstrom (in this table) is [N II] 6583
